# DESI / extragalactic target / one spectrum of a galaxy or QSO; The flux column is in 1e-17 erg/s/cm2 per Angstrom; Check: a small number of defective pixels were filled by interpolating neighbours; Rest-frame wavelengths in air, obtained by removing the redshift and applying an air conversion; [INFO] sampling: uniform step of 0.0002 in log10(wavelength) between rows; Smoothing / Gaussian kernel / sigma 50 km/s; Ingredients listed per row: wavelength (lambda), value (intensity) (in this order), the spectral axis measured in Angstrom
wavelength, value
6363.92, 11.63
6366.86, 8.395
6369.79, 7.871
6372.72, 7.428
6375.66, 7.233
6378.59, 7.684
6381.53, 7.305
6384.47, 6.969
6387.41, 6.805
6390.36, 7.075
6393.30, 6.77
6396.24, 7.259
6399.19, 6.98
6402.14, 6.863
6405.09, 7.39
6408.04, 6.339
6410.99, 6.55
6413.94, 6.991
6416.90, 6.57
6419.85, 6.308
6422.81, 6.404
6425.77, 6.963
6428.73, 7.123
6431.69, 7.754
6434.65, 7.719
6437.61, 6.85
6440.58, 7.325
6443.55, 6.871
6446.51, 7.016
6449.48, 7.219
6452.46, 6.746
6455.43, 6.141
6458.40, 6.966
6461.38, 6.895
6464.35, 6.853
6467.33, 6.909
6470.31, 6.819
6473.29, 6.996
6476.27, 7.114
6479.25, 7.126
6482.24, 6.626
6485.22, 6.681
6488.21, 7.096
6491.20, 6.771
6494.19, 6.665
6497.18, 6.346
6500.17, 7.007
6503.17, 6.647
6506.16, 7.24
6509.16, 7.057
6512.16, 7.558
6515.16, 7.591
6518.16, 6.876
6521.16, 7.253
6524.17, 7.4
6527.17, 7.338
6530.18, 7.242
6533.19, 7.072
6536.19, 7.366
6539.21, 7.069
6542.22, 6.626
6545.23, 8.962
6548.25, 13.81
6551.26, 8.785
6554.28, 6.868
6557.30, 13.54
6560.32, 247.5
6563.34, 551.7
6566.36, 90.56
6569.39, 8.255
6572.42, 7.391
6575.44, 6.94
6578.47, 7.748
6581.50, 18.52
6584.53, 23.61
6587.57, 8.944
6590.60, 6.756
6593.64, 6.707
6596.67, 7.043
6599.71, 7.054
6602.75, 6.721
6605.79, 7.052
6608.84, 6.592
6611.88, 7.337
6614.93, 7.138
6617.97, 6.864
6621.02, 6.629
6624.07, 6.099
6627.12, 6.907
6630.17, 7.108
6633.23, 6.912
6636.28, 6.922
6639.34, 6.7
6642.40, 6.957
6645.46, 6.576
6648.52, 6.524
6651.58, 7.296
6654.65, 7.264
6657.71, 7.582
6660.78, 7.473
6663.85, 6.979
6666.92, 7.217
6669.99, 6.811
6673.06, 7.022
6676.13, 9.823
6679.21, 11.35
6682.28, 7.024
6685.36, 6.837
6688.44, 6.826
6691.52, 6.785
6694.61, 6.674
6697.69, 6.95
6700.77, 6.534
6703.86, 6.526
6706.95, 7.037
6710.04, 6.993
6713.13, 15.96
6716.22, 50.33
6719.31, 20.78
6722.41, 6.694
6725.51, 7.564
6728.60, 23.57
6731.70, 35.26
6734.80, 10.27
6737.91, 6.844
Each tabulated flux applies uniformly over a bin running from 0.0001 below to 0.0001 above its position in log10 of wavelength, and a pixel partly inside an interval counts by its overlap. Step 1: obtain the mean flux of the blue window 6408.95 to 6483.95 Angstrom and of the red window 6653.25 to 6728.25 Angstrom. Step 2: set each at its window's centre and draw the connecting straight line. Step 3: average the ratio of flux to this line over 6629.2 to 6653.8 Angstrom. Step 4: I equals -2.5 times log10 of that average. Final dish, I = 0.36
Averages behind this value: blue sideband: 6.91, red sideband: 10.3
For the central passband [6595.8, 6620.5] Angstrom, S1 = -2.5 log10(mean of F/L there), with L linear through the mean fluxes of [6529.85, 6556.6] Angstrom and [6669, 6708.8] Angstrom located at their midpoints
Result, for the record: 0.15 mag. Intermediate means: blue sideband 8.41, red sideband 7.4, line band 6.96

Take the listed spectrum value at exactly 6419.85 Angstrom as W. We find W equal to 6.308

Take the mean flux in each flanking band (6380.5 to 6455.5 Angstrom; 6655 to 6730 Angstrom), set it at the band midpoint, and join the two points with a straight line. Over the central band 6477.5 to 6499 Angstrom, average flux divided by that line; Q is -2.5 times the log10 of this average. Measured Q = 0.17 mag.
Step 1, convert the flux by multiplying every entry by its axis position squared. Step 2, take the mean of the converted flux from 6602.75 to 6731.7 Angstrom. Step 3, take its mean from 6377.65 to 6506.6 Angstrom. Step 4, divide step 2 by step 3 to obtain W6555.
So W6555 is 1.5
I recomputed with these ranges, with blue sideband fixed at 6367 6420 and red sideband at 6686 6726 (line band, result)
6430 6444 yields 0.06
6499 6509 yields 0.25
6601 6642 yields 0.48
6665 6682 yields 0.35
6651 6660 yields 0.45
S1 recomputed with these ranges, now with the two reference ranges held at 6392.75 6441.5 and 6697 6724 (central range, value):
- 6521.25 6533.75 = 0.32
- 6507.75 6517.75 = 0.27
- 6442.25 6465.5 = 0.15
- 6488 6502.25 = 0.31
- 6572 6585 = -0.12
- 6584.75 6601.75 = 0.32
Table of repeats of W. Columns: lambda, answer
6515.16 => 7.591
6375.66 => 7.233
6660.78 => 7.473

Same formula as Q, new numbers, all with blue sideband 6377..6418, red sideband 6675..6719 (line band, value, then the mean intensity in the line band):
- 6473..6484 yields 0.174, 6.96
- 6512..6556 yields 0.144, 7.89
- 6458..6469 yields 0.154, 6.9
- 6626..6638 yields 0.441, 6.96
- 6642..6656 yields 0.474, 6.91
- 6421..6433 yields 0.058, 7.03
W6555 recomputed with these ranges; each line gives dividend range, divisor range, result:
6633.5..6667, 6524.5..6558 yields 0.86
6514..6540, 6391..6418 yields 1.10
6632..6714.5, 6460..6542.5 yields 1.13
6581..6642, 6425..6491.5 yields 1.23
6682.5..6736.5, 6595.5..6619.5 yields 1.99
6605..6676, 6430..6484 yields 1.06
